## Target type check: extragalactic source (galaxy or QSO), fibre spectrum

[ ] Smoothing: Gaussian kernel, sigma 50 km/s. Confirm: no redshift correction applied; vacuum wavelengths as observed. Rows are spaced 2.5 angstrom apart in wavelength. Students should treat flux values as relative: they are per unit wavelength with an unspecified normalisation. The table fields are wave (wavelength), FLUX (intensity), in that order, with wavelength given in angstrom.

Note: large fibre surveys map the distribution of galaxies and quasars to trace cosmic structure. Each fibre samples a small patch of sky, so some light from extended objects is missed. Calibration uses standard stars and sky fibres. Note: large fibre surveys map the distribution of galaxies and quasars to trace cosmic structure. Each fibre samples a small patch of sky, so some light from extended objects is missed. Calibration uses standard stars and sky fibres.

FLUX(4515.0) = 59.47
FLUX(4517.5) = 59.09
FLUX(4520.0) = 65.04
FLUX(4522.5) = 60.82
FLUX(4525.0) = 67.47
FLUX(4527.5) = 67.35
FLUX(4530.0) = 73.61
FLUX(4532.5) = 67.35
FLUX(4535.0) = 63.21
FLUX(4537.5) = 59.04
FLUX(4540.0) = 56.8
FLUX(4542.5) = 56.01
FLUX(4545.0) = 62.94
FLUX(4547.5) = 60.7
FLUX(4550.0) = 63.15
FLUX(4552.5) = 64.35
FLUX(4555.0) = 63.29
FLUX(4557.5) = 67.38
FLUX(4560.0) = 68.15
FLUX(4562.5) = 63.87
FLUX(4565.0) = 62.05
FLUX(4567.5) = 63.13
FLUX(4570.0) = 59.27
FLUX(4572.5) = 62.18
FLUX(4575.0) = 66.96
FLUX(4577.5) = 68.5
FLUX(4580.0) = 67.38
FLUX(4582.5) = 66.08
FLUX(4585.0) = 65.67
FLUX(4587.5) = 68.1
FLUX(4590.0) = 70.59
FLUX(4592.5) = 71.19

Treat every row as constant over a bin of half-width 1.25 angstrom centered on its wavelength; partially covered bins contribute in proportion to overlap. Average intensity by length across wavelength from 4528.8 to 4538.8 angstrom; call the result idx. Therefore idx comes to 65.7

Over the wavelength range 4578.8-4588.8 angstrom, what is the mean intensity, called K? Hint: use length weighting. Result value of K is 66.8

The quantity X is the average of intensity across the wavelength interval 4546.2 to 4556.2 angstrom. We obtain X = 62.9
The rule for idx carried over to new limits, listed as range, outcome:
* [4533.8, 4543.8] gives 58.8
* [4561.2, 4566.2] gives 63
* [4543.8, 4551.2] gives 62.3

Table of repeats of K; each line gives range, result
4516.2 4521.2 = 62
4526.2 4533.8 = 69.4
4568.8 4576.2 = 62.8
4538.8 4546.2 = 58.6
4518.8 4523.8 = 63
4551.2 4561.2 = 65.8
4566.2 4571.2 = 61.2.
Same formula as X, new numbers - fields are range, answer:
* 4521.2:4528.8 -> 65.3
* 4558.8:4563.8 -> 65.9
